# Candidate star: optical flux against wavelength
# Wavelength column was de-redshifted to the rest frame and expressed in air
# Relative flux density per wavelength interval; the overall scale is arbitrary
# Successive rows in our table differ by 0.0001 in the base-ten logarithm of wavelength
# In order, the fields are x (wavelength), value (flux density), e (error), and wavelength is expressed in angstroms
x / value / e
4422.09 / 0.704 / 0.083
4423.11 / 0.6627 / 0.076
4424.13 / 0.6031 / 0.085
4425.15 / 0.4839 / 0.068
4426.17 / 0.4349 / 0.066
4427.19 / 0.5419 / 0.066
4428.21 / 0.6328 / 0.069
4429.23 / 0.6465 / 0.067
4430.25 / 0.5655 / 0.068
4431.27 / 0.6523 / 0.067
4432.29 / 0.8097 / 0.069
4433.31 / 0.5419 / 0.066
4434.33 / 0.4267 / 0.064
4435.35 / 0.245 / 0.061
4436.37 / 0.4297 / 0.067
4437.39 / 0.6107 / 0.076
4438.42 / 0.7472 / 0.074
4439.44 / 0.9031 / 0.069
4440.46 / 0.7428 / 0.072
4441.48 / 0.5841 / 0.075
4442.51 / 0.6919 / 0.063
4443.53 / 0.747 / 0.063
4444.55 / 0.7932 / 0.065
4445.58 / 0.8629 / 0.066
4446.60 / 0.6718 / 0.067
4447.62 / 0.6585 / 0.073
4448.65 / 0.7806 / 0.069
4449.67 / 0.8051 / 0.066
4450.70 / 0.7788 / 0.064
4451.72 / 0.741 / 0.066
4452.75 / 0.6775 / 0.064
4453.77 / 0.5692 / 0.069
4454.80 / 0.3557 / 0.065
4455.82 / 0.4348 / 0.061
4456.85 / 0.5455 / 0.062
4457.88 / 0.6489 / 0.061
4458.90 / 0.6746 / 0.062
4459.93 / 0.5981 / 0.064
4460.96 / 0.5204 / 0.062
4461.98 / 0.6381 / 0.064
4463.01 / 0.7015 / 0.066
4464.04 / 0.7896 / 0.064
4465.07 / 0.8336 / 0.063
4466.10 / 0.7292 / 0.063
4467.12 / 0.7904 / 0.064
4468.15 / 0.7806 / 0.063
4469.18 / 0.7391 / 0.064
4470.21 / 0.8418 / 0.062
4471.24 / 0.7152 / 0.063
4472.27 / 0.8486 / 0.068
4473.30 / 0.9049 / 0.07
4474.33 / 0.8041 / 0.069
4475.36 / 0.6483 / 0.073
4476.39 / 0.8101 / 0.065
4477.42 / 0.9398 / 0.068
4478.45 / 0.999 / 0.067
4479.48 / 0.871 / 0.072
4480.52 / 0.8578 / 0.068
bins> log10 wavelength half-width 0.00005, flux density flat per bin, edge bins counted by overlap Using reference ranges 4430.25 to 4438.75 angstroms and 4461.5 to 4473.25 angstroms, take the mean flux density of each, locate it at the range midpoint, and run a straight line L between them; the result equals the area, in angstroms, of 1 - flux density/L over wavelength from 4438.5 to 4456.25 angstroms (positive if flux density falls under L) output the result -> -1.8 angstroms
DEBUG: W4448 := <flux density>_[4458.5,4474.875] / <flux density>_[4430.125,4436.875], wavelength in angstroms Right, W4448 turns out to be 1.43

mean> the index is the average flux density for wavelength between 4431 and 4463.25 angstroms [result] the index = 0.643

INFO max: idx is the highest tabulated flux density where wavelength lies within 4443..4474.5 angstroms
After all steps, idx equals 0.9049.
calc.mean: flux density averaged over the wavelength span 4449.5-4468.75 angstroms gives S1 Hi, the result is 0.662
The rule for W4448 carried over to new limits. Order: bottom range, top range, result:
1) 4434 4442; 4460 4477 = 1.28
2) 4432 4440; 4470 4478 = 1.39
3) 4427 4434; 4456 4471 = 1.11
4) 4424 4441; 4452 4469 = 1.10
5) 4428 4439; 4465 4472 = 1.35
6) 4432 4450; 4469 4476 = 1.18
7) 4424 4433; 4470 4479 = 1.40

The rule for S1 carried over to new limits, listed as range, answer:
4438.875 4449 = 0.743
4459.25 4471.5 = 0.723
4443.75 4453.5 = 0.748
